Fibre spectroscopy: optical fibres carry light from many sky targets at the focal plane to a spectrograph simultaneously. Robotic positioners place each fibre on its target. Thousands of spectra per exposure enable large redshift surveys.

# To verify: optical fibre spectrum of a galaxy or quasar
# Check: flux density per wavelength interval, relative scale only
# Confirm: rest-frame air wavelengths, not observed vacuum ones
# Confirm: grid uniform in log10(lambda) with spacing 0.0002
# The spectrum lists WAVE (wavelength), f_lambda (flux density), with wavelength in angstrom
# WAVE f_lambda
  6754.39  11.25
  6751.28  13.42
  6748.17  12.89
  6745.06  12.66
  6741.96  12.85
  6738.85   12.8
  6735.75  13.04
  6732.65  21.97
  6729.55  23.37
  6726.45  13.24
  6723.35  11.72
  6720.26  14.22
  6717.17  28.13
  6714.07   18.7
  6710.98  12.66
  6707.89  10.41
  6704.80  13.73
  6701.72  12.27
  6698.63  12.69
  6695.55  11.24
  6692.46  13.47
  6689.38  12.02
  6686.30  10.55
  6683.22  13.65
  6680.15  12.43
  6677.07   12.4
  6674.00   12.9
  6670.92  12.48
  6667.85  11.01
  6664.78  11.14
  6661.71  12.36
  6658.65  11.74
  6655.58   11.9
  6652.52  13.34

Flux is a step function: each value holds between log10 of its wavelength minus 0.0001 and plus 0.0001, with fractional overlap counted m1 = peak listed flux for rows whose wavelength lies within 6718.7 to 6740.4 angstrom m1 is 23.37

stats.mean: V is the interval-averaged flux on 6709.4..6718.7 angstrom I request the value 19.8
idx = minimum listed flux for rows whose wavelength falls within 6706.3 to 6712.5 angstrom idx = 10.41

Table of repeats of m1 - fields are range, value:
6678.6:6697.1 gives 13.65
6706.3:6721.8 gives 28.13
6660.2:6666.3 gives 12.36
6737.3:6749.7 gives 12.89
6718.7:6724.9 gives 14.22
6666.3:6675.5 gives 12.9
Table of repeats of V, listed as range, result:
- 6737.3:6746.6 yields 12.8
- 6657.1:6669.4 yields 11.6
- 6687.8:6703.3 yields 12.3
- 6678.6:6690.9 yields 12.2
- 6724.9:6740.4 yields 16.9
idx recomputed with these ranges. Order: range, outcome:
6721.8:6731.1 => 11.72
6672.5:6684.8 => 12.4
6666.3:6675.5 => 11.01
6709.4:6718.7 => 12.66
